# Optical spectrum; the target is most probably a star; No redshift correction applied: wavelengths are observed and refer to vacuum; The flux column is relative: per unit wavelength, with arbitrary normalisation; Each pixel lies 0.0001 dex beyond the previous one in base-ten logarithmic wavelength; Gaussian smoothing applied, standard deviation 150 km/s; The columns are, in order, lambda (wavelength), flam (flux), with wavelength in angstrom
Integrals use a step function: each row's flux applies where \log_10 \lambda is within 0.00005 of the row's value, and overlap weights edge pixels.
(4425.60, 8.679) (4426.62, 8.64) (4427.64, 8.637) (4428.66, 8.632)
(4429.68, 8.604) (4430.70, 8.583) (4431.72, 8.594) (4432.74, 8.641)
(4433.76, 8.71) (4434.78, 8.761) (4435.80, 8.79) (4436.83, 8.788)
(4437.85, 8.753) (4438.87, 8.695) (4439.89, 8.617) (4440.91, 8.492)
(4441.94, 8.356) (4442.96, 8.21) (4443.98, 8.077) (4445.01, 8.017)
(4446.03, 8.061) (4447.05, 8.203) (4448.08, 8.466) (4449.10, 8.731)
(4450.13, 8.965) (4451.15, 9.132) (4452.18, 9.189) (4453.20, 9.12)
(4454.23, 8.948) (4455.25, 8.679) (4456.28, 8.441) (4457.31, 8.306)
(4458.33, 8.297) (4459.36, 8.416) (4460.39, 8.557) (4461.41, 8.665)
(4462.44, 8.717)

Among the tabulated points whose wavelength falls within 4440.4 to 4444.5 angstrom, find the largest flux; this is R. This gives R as 8.492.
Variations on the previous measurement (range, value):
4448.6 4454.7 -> 9.189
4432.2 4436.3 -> 8.79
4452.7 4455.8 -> 9.12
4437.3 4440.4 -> 8.753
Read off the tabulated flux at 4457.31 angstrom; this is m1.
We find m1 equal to 8.306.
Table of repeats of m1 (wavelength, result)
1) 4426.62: 8.64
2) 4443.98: 8.077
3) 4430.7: 8.583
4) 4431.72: 8.594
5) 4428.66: 8.632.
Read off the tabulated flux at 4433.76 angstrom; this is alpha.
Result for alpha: 8.71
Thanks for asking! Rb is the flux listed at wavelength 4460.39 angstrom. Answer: 8.557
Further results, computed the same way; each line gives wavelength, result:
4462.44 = 8.717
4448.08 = 8.466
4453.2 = 9.12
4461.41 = 8.665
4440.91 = 8.492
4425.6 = 8.679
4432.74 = 8.641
